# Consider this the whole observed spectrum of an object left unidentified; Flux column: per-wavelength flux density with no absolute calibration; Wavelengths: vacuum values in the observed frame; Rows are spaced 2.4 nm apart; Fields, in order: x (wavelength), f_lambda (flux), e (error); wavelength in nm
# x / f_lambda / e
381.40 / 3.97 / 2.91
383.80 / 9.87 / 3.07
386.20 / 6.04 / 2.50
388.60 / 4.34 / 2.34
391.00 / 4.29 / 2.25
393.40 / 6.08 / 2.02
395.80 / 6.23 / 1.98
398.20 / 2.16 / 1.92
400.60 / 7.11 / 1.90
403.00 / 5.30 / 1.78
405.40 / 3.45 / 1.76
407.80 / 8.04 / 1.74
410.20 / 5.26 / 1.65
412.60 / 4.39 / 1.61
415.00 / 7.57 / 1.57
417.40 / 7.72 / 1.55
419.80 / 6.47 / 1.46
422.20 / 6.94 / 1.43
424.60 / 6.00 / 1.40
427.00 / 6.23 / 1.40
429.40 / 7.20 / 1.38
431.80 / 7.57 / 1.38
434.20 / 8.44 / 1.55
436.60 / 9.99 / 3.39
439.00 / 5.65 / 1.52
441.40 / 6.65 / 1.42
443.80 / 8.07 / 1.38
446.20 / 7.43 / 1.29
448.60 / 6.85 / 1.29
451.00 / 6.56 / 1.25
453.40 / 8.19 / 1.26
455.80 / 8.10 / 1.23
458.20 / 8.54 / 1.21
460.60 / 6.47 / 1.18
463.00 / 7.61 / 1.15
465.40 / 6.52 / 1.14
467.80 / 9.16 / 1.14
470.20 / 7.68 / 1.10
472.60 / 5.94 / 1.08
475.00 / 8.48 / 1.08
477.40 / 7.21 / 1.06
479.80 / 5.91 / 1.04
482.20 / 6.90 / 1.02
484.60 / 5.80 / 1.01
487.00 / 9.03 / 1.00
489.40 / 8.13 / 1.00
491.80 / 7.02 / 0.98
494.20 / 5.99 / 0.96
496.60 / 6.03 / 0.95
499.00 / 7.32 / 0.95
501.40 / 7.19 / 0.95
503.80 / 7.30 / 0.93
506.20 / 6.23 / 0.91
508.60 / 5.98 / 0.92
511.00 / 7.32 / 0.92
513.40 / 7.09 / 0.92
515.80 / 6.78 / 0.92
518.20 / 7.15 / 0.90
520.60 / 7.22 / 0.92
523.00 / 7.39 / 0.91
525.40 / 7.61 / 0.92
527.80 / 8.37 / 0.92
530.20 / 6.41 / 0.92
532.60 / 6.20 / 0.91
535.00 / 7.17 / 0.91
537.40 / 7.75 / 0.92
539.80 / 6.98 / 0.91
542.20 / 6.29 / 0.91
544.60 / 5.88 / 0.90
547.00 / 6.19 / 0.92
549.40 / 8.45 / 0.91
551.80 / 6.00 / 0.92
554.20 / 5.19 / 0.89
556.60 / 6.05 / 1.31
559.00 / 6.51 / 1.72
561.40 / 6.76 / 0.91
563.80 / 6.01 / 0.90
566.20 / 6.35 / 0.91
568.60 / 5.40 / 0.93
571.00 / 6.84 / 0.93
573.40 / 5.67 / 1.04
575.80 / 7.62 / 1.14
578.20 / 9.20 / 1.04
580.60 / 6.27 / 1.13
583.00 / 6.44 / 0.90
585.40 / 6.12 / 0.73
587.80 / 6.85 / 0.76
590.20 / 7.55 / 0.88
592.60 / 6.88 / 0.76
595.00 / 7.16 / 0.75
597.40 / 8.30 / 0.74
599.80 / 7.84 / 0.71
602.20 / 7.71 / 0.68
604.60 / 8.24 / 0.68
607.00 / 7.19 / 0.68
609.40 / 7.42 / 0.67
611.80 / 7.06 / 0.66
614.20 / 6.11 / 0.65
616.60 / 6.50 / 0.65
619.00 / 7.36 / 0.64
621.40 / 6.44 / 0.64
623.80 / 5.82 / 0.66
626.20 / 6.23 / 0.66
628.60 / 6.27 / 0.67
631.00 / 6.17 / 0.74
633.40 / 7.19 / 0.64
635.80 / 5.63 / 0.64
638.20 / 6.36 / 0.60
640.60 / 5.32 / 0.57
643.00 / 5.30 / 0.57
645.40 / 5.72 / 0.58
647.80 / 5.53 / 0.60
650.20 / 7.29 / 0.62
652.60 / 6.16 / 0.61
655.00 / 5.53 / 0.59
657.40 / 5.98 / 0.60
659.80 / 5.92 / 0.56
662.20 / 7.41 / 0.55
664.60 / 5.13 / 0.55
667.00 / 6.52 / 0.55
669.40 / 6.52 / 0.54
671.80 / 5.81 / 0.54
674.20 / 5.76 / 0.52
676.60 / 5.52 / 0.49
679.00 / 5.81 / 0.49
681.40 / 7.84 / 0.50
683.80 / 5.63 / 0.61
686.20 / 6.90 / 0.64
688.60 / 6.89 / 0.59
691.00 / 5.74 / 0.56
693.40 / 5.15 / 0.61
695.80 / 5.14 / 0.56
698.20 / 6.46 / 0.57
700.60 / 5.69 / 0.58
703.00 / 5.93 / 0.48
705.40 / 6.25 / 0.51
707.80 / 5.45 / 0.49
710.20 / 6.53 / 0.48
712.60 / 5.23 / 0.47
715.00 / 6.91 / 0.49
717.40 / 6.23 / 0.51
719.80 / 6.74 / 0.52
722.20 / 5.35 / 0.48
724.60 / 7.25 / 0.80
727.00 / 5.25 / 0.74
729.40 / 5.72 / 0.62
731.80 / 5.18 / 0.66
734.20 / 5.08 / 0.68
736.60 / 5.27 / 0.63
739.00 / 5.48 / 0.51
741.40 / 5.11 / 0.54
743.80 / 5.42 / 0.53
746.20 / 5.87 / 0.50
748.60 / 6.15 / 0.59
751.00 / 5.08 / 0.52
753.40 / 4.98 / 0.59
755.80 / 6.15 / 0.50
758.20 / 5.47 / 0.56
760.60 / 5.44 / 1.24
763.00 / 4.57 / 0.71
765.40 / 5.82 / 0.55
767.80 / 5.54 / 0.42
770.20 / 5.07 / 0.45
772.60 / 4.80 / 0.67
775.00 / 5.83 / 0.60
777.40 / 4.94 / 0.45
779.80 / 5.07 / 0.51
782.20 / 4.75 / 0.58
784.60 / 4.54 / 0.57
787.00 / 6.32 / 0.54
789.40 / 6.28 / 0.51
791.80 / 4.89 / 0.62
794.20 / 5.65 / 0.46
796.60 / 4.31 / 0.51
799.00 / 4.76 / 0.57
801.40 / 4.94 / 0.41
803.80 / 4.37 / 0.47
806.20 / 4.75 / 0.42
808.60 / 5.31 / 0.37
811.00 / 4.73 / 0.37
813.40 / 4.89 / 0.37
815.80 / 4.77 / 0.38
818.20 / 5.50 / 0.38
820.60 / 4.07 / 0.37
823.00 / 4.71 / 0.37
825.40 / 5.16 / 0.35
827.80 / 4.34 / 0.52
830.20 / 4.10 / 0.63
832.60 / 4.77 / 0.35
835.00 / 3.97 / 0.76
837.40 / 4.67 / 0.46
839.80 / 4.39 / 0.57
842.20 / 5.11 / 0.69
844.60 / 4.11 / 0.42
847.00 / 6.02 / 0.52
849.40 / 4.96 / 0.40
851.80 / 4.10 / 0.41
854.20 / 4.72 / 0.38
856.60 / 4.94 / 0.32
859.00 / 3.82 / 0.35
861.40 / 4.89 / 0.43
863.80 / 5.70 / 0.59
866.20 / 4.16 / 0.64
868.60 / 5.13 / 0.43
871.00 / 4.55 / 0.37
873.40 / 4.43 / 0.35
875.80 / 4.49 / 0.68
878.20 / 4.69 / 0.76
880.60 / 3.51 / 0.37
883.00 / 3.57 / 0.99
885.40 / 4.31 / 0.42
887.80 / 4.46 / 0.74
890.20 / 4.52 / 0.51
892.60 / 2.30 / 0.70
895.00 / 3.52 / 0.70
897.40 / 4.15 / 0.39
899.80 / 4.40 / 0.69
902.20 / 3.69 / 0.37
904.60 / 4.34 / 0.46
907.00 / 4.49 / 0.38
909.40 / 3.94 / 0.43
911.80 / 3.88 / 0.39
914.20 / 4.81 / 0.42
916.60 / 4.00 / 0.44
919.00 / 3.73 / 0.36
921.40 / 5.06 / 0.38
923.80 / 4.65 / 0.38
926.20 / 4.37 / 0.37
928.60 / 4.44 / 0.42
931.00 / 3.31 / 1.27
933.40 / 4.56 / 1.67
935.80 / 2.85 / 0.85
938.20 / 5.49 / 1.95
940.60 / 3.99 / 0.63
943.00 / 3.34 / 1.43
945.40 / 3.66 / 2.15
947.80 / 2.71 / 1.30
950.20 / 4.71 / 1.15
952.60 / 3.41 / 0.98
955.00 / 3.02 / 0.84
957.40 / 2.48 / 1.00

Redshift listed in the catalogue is 0.04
